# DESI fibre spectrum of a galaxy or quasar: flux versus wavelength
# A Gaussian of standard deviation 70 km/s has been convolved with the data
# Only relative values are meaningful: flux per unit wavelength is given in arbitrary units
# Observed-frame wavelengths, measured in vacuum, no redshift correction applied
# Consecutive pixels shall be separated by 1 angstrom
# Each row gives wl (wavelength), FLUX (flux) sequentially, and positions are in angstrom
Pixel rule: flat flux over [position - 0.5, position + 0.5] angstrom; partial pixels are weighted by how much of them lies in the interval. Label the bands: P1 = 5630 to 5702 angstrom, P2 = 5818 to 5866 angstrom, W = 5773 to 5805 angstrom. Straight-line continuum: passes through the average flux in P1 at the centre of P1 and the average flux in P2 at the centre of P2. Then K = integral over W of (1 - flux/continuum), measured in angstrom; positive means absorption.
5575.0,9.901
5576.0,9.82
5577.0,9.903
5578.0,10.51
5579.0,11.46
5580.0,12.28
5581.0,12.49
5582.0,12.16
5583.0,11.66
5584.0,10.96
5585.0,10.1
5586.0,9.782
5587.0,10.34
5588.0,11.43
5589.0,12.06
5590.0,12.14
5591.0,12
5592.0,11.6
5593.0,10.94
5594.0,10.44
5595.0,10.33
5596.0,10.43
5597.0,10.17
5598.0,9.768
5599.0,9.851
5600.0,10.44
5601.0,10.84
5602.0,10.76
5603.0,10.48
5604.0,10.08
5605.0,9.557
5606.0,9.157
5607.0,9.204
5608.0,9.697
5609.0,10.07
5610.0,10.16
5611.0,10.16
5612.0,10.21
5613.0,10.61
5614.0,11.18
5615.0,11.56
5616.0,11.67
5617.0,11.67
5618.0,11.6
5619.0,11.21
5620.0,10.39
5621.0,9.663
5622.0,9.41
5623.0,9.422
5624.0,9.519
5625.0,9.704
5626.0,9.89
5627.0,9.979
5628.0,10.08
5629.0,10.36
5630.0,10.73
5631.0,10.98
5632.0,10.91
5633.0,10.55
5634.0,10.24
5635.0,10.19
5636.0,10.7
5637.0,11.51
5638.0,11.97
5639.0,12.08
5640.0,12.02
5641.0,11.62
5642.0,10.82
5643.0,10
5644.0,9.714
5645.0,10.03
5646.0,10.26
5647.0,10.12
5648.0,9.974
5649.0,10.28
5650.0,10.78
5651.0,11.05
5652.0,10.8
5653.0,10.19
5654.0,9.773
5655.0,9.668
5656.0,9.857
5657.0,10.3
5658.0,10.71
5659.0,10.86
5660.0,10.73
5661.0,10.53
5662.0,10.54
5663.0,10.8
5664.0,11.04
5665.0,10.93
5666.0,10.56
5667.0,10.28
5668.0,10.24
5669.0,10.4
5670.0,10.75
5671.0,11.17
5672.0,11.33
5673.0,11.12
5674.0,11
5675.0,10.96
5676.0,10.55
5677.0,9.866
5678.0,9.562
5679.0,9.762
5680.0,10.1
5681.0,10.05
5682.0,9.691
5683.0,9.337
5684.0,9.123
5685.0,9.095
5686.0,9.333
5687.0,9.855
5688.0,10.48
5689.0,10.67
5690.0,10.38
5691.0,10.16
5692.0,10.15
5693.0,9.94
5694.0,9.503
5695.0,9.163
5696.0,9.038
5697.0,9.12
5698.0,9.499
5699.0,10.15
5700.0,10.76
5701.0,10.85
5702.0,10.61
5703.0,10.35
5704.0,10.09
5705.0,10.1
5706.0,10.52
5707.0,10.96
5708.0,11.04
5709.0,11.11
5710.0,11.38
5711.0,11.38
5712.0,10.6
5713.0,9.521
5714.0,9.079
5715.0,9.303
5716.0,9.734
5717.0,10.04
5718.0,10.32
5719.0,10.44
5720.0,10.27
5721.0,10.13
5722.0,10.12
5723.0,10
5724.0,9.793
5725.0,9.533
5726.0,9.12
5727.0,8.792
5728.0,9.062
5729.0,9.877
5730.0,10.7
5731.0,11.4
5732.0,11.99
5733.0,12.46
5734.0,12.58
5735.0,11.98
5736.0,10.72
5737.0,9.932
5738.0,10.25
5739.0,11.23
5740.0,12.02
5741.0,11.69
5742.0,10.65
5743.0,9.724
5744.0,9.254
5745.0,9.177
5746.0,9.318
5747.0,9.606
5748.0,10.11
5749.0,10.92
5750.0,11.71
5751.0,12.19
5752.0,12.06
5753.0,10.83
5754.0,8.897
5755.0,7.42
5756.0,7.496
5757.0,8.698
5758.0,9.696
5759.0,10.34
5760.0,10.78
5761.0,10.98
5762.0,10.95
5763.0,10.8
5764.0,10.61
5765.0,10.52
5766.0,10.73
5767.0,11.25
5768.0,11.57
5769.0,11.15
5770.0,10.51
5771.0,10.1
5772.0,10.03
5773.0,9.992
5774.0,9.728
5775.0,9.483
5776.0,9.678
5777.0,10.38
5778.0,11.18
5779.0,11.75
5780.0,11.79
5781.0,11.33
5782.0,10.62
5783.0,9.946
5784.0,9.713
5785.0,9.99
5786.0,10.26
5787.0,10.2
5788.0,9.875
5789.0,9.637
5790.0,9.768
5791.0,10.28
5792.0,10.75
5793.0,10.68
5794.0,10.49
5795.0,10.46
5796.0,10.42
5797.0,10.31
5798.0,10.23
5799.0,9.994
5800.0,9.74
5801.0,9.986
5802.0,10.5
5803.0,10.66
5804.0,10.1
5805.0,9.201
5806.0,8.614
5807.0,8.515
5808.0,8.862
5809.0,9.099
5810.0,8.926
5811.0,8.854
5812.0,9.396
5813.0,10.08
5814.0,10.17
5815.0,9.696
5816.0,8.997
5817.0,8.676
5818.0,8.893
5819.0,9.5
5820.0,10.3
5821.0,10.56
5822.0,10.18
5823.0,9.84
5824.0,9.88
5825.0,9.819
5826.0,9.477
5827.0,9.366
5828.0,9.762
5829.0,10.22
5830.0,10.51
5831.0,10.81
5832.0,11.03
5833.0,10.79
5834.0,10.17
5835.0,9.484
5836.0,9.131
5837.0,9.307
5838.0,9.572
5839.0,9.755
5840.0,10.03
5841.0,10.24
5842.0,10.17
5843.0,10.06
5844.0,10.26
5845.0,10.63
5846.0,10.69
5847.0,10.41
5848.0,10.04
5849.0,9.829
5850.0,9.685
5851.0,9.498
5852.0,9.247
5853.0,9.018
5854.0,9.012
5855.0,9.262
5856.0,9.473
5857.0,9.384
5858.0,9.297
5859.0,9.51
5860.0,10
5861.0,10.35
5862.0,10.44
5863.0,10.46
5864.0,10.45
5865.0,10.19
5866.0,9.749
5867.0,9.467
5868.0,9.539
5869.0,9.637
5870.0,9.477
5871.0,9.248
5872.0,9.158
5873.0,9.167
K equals -0.8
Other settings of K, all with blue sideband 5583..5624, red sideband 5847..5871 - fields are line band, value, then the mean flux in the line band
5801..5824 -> 0.7 angstrom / 9.55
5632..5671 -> -0.9 angstrom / 10.6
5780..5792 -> -0.4 angstrom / 10.2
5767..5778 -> -0.4 angstrom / 10.3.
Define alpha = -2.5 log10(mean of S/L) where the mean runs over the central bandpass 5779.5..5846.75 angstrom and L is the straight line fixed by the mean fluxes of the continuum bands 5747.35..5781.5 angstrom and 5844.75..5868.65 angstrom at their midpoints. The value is 0.02 mag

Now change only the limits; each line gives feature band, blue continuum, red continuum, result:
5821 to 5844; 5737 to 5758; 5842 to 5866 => -0.01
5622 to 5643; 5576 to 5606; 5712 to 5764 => 0.00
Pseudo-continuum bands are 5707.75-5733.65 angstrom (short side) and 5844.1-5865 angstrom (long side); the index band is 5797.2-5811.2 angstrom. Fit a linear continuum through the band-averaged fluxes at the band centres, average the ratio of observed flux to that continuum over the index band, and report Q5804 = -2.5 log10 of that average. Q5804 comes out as 0.05 mag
